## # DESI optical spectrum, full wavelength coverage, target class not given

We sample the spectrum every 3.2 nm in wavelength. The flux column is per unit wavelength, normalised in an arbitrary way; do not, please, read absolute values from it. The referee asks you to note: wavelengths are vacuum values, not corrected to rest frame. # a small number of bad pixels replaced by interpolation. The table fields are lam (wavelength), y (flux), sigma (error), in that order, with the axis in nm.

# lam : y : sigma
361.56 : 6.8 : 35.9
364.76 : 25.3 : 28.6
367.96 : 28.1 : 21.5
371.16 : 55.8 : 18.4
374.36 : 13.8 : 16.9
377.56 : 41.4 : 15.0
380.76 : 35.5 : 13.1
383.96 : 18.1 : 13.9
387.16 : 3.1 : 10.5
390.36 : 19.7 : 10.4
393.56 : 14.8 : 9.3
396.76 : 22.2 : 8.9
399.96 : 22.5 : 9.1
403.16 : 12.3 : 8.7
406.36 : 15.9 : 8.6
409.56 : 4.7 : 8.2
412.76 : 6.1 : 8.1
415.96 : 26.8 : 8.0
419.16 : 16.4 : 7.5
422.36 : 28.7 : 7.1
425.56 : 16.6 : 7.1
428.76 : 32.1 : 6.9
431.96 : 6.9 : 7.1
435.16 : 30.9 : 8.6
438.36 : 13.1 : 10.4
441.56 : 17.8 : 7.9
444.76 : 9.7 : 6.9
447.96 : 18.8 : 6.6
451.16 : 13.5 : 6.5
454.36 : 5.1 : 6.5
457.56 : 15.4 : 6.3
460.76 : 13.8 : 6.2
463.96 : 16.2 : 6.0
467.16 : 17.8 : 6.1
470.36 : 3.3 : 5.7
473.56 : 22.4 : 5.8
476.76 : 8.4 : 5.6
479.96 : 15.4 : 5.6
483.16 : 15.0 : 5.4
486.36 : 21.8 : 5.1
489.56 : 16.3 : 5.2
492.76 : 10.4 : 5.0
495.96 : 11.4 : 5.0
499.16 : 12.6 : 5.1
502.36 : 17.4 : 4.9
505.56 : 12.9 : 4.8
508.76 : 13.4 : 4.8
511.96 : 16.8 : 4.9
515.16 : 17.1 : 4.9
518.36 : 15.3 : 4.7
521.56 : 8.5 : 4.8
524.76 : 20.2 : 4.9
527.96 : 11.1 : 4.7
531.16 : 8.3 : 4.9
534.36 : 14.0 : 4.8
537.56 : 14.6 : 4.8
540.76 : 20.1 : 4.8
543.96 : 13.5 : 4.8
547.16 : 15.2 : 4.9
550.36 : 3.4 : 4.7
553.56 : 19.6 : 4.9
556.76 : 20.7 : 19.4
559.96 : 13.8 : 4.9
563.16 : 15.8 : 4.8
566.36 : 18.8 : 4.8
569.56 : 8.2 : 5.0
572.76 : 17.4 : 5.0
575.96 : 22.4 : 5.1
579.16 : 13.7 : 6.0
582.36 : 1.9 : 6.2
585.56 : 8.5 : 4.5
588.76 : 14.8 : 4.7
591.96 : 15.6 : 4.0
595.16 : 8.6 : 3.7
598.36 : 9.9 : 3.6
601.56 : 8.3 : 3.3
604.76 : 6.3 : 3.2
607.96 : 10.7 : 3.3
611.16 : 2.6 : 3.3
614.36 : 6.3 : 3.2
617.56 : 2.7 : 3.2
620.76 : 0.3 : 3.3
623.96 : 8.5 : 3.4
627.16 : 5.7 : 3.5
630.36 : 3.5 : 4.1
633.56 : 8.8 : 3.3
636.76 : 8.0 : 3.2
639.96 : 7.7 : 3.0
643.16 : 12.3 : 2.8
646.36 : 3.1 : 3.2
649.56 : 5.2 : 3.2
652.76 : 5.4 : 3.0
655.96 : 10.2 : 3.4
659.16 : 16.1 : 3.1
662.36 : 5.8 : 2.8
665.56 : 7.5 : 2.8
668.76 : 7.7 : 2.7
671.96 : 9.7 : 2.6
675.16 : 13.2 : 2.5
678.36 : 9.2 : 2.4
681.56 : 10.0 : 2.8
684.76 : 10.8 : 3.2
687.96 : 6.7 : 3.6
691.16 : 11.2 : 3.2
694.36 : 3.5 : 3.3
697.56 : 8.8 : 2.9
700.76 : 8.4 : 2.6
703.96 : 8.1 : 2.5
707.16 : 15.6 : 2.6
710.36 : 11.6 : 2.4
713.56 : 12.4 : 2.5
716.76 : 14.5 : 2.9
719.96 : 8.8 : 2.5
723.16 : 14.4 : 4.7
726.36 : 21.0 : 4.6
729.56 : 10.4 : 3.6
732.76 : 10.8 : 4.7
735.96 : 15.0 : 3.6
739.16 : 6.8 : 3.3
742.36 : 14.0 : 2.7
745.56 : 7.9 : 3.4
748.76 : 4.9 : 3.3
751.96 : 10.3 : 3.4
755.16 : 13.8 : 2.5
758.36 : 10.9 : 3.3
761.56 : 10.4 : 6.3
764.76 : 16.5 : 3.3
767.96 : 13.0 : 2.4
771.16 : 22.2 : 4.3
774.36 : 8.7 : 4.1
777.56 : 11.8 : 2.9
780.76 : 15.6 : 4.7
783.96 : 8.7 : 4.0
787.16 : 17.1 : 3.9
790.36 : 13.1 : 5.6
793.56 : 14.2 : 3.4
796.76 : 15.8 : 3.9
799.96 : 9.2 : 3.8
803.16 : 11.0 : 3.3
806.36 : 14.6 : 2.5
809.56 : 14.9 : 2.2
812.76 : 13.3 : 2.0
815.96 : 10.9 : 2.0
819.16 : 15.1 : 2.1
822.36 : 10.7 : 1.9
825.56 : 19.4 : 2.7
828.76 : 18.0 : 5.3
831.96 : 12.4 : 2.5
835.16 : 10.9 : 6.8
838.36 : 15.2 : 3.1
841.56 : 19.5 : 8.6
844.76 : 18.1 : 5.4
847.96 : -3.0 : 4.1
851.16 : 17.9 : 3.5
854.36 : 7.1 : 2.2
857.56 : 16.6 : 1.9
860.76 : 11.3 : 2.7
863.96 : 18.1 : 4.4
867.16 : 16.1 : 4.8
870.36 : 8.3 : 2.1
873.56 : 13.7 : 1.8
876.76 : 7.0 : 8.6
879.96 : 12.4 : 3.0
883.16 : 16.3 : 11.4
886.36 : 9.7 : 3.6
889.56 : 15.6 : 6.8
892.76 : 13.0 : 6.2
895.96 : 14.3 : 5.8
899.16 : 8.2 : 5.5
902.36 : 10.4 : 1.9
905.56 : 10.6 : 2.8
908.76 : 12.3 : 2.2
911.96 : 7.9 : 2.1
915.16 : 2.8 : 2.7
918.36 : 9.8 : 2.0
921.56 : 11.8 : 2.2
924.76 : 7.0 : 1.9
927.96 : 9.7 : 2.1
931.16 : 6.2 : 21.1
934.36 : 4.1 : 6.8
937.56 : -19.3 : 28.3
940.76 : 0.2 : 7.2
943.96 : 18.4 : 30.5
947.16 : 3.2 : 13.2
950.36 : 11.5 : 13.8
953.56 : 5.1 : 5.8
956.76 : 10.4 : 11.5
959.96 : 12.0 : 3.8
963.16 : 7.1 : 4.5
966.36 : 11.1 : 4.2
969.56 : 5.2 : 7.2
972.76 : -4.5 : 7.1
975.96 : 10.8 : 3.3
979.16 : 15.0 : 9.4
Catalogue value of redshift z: 0.76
